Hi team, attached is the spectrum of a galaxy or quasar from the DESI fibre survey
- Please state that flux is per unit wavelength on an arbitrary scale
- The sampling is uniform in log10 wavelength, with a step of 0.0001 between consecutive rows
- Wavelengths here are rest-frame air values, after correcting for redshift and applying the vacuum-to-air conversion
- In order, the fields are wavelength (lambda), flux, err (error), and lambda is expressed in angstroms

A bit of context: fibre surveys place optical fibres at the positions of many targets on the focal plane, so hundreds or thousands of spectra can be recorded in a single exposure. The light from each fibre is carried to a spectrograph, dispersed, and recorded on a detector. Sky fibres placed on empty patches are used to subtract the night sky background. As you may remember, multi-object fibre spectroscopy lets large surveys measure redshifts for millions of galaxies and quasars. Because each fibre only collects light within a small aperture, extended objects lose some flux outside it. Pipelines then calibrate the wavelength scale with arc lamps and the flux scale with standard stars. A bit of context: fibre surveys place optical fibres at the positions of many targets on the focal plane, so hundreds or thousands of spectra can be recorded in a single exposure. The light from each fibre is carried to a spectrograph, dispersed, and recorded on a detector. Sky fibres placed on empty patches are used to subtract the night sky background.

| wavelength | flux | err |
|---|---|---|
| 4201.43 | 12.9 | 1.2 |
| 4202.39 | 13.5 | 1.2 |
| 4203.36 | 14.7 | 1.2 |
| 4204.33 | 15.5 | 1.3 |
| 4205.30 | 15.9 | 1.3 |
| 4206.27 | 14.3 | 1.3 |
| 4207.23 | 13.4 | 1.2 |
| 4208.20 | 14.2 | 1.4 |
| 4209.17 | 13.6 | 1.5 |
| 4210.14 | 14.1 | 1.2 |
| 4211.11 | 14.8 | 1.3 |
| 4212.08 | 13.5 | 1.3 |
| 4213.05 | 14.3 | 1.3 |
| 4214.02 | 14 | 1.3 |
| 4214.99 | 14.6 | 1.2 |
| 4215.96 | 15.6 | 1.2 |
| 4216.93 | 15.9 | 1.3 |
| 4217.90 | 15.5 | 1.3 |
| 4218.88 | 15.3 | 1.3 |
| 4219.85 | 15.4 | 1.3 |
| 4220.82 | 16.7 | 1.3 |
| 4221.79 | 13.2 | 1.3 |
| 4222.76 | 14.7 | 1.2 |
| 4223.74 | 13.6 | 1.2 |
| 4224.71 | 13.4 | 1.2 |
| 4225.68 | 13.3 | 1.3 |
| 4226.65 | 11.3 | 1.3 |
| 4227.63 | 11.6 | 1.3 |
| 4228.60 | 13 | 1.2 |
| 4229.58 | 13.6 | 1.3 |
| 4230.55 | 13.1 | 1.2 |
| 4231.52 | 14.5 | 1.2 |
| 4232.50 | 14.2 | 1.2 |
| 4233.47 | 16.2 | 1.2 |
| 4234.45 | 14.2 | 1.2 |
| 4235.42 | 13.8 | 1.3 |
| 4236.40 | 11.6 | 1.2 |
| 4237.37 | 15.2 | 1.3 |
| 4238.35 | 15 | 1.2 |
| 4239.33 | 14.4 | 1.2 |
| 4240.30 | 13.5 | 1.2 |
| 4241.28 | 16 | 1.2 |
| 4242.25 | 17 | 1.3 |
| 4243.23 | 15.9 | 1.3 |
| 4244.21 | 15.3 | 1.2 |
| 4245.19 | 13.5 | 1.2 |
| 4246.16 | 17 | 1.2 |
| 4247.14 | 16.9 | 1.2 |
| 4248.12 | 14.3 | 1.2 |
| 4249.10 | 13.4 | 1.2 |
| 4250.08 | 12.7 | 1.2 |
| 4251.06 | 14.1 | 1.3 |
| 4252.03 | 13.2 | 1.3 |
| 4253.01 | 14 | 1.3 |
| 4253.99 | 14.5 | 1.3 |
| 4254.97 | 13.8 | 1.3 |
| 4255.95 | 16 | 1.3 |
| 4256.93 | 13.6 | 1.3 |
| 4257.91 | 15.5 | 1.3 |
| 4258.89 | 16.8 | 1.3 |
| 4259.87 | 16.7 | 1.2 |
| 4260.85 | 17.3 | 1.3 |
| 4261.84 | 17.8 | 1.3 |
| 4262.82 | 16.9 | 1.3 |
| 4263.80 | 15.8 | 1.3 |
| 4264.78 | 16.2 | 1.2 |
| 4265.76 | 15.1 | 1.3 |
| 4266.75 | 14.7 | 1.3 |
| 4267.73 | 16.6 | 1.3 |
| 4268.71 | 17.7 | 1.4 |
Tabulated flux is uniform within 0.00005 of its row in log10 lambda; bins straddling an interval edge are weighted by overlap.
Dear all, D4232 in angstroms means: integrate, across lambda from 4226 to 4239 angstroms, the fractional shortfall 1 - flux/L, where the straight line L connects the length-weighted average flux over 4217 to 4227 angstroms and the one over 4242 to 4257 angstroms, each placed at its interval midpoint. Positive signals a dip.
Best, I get 0.8 angstroms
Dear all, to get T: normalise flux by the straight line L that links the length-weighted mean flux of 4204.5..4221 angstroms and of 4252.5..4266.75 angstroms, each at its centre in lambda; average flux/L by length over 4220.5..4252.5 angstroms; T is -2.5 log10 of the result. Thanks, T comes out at 0.07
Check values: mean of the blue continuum 14.7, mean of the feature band 14.2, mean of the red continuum 15.7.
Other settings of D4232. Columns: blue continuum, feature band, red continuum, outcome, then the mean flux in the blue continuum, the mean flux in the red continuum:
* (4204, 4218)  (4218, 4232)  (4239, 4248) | 1.08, 14.6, 15.5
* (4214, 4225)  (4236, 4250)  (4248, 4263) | 0.08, 14.9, 15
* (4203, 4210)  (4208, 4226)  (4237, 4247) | 0.26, 14.5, 15.3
